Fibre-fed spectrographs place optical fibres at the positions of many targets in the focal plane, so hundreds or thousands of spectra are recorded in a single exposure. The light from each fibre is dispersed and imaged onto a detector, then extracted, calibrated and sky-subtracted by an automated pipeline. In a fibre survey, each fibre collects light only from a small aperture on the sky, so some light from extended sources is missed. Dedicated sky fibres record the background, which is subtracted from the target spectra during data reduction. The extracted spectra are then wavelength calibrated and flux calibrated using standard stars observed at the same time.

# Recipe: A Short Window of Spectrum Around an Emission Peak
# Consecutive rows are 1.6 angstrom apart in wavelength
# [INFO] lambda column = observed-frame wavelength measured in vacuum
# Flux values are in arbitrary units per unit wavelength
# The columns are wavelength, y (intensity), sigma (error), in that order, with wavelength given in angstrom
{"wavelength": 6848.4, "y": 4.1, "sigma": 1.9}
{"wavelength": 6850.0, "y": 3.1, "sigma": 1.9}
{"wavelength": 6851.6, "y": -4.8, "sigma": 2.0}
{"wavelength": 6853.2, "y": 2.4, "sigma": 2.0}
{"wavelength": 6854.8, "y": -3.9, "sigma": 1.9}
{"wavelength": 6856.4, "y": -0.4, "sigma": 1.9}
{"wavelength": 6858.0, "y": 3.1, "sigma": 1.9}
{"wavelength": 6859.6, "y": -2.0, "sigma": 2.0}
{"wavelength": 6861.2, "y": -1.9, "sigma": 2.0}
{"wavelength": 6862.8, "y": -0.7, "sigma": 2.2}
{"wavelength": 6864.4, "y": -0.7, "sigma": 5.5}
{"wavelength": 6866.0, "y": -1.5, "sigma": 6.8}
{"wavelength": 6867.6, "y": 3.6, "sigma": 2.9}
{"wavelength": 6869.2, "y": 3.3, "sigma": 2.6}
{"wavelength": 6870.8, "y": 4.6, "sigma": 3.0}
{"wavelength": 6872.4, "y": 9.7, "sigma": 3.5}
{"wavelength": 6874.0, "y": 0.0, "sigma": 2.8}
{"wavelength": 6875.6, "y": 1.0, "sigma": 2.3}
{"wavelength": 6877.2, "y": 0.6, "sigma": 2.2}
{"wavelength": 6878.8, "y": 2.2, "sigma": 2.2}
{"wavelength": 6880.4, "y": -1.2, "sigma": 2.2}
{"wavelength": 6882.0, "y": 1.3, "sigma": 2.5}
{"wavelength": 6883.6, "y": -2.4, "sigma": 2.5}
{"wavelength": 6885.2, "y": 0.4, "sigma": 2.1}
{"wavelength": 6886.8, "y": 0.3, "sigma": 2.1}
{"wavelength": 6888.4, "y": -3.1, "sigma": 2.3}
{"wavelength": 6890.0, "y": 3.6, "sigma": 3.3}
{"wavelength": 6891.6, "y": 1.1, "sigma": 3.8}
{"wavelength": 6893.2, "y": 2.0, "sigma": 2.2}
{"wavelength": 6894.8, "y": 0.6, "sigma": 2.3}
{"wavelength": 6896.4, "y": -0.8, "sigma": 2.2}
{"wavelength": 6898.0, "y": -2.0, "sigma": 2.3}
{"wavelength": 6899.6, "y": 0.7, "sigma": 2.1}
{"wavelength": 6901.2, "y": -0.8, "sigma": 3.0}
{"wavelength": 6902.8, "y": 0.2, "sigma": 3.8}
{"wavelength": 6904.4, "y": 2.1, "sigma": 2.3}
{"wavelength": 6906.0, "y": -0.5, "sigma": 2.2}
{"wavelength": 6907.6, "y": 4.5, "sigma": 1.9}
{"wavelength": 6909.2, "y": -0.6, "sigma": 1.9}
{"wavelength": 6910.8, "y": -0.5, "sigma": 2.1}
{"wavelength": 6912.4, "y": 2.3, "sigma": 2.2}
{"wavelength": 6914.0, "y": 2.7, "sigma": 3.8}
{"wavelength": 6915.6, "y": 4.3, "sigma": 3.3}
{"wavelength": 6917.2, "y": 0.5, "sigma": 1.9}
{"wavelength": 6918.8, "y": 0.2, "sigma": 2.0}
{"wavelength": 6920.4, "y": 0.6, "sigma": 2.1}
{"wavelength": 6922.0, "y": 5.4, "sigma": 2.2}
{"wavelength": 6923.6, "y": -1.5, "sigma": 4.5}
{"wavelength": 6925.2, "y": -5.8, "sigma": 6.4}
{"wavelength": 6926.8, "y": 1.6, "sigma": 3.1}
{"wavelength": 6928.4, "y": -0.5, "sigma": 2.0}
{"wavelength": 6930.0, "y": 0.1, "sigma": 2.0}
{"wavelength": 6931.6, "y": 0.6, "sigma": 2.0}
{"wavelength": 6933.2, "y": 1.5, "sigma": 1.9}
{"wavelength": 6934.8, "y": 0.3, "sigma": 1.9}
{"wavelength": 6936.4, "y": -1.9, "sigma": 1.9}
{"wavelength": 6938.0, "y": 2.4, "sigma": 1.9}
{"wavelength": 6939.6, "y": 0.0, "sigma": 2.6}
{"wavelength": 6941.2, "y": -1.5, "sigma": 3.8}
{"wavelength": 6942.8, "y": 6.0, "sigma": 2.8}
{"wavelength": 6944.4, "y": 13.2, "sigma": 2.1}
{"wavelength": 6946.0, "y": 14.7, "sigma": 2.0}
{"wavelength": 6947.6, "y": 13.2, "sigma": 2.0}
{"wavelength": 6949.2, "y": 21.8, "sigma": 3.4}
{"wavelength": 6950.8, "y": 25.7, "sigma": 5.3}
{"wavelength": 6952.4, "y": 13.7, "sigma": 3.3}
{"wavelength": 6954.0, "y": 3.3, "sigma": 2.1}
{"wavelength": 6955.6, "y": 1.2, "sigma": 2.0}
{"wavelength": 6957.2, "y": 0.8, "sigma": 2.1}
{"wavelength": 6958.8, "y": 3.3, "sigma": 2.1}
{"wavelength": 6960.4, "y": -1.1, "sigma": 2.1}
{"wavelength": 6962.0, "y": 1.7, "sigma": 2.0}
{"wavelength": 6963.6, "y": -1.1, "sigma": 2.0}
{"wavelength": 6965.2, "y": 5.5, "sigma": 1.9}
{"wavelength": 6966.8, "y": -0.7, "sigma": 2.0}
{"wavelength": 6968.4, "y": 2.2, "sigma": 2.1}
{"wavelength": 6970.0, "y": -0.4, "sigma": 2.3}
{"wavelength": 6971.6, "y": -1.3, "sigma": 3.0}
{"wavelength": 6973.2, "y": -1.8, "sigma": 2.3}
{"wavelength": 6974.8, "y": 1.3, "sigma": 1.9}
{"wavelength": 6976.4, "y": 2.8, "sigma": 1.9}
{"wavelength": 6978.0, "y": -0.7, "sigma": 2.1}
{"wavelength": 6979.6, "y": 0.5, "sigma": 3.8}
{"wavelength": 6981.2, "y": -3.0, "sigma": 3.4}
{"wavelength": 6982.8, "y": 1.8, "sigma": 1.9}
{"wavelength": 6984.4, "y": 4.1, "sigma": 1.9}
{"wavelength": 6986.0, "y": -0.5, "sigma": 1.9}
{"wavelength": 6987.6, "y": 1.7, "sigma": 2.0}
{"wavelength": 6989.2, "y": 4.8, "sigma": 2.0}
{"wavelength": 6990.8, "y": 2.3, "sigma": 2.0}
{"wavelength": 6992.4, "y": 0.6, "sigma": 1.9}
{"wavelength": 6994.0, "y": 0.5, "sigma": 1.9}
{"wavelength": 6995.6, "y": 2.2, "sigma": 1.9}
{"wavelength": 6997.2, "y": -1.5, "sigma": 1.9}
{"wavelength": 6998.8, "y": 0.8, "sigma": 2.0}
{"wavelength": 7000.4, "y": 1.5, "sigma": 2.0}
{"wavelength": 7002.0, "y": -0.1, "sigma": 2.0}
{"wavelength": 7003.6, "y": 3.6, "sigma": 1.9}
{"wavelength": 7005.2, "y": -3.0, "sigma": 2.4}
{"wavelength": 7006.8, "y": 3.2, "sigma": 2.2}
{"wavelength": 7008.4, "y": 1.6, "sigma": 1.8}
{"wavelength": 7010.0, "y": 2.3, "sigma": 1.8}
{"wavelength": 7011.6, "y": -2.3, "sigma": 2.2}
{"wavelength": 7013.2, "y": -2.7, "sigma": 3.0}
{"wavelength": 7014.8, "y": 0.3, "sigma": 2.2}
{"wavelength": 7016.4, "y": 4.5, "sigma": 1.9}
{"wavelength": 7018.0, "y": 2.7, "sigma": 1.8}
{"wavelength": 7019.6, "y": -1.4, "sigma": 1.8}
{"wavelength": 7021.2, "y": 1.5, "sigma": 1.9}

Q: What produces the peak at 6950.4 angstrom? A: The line [O II]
